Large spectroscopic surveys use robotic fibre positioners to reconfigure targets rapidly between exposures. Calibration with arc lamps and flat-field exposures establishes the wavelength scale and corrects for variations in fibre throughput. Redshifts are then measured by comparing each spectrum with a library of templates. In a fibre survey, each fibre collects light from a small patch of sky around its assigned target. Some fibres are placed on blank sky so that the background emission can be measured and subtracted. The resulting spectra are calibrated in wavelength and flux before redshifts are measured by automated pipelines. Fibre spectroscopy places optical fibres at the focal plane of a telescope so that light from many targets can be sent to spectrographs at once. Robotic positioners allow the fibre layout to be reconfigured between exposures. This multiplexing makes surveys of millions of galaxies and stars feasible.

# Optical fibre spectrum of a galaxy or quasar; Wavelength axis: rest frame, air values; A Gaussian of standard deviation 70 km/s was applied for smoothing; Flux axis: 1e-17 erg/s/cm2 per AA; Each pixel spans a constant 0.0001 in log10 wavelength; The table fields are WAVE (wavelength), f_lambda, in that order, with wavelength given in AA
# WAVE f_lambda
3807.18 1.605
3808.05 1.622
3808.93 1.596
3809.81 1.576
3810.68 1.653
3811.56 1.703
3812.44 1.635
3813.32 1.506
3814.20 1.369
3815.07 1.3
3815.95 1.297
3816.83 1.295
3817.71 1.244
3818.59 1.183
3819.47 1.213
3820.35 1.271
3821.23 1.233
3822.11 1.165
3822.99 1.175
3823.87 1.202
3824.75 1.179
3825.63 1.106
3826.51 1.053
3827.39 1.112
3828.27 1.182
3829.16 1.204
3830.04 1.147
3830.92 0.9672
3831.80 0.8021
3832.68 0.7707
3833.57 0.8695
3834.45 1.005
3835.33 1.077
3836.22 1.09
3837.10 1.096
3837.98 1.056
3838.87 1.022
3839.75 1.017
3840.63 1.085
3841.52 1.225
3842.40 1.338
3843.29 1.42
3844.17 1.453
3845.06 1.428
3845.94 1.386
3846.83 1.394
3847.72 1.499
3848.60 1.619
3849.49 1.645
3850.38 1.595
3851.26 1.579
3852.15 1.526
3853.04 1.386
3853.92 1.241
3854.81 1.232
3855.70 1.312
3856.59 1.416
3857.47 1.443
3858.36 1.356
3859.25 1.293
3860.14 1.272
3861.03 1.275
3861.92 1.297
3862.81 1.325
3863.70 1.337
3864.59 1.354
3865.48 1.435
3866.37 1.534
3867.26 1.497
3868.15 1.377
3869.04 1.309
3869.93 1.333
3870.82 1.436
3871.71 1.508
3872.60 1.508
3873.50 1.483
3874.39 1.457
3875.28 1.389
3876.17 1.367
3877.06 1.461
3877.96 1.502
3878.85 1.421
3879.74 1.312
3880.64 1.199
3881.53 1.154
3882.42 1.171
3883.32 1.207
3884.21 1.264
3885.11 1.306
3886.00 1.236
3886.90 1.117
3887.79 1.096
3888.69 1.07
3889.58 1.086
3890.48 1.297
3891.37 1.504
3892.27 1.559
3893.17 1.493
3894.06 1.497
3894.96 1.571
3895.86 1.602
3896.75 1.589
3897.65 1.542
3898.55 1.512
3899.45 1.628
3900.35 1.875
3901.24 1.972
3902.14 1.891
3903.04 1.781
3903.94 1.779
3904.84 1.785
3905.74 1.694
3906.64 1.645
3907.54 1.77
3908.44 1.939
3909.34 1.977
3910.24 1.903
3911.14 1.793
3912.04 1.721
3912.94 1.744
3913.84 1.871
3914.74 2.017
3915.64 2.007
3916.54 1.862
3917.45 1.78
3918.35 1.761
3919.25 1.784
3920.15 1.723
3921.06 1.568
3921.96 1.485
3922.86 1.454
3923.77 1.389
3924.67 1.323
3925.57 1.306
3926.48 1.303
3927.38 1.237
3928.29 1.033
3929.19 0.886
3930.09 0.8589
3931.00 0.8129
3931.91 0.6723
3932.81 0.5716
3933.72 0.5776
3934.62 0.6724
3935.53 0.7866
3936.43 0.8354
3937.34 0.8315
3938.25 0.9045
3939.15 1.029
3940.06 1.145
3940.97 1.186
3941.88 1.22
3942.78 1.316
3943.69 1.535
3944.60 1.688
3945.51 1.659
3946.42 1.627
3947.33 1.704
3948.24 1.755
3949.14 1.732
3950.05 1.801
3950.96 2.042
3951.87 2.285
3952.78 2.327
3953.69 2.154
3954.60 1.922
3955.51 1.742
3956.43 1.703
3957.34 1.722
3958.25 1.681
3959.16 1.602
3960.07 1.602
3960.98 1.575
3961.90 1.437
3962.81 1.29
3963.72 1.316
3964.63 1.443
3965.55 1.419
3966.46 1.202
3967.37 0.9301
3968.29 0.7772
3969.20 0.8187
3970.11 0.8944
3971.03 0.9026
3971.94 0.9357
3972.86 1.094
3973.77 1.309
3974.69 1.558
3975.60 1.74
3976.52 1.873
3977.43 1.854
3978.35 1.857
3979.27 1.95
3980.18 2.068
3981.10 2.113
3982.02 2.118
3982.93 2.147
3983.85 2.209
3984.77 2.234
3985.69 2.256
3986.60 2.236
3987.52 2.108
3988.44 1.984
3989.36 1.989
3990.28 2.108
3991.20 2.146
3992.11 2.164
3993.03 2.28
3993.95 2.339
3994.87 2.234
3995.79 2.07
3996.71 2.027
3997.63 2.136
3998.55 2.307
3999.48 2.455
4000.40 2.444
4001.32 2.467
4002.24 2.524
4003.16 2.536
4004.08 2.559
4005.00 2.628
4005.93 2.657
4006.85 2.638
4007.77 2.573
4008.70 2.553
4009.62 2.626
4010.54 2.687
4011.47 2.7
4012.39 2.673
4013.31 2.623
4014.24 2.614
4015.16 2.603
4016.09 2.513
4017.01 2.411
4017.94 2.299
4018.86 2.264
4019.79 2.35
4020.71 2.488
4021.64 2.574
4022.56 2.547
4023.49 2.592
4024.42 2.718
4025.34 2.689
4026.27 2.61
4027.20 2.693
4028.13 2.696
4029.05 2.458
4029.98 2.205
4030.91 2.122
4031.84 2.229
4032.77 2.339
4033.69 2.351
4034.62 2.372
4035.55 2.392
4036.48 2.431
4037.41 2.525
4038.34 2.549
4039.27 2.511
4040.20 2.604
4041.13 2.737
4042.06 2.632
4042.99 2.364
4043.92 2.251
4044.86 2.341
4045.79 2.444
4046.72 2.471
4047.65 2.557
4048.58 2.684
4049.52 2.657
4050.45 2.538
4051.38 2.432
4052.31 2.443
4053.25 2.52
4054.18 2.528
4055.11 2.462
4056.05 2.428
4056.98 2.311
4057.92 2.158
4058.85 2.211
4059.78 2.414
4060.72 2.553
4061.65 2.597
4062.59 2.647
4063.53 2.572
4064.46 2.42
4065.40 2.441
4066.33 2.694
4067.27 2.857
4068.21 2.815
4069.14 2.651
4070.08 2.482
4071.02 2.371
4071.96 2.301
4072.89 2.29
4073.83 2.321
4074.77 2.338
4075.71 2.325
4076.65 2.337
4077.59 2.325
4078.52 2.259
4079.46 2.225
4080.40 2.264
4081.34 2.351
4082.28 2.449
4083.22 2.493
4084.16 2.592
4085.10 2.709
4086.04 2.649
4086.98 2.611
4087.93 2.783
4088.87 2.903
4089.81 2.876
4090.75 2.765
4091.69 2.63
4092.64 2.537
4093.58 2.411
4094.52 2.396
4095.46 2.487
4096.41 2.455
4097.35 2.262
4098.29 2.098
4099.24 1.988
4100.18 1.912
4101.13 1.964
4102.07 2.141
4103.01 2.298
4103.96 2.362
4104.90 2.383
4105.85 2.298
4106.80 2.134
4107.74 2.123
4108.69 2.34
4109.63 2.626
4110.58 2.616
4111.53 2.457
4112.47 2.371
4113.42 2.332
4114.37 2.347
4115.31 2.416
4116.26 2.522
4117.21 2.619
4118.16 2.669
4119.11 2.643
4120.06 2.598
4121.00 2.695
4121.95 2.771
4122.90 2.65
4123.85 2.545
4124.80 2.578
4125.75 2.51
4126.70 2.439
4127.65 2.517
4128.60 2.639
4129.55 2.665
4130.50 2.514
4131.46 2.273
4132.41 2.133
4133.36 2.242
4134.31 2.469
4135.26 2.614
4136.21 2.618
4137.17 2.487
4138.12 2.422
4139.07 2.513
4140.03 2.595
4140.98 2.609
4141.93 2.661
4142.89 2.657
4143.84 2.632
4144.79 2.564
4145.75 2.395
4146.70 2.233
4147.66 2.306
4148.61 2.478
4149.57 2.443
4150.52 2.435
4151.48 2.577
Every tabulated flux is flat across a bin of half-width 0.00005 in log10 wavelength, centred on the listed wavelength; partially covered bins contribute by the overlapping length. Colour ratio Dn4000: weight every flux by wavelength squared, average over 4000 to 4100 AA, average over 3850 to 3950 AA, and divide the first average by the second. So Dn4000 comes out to 1.9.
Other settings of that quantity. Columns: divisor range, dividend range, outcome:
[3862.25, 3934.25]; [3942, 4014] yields 1.38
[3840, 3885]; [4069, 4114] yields 1.95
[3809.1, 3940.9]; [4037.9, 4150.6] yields 2.03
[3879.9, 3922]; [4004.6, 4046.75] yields 1.68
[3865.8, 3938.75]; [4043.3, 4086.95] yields 1.88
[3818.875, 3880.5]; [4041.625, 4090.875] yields 2.15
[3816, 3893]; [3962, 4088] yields 1.94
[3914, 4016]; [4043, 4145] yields 1.50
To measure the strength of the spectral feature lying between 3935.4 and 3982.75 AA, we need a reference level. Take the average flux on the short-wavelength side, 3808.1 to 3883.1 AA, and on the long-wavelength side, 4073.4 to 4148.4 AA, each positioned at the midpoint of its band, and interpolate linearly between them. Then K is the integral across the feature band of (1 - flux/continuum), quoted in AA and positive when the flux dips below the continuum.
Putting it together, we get 7.7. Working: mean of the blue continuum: 1.31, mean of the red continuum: 2.46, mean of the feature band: 1.51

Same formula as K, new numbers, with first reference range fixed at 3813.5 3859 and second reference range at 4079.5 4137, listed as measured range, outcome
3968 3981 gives 3.0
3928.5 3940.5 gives 6.2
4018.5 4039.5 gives -3.6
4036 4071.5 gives -4.7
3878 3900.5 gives 1.7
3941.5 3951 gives 0.6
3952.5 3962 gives 0.1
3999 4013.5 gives -4.2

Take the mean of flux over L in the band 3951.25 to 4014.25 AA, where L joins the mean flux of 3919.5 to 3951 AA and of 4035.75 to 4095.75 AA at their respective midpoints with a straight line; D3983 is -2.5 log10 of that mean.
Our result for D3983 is -0.15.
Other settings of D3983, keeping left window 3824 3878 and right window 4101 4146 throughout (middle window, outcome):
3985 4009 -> -0.200 mag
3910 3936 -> 0.165 mag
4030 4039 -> -0.133 mag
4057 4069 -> -0.143 mag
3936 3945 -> 0.400 mag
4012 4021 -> -0.228 mag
